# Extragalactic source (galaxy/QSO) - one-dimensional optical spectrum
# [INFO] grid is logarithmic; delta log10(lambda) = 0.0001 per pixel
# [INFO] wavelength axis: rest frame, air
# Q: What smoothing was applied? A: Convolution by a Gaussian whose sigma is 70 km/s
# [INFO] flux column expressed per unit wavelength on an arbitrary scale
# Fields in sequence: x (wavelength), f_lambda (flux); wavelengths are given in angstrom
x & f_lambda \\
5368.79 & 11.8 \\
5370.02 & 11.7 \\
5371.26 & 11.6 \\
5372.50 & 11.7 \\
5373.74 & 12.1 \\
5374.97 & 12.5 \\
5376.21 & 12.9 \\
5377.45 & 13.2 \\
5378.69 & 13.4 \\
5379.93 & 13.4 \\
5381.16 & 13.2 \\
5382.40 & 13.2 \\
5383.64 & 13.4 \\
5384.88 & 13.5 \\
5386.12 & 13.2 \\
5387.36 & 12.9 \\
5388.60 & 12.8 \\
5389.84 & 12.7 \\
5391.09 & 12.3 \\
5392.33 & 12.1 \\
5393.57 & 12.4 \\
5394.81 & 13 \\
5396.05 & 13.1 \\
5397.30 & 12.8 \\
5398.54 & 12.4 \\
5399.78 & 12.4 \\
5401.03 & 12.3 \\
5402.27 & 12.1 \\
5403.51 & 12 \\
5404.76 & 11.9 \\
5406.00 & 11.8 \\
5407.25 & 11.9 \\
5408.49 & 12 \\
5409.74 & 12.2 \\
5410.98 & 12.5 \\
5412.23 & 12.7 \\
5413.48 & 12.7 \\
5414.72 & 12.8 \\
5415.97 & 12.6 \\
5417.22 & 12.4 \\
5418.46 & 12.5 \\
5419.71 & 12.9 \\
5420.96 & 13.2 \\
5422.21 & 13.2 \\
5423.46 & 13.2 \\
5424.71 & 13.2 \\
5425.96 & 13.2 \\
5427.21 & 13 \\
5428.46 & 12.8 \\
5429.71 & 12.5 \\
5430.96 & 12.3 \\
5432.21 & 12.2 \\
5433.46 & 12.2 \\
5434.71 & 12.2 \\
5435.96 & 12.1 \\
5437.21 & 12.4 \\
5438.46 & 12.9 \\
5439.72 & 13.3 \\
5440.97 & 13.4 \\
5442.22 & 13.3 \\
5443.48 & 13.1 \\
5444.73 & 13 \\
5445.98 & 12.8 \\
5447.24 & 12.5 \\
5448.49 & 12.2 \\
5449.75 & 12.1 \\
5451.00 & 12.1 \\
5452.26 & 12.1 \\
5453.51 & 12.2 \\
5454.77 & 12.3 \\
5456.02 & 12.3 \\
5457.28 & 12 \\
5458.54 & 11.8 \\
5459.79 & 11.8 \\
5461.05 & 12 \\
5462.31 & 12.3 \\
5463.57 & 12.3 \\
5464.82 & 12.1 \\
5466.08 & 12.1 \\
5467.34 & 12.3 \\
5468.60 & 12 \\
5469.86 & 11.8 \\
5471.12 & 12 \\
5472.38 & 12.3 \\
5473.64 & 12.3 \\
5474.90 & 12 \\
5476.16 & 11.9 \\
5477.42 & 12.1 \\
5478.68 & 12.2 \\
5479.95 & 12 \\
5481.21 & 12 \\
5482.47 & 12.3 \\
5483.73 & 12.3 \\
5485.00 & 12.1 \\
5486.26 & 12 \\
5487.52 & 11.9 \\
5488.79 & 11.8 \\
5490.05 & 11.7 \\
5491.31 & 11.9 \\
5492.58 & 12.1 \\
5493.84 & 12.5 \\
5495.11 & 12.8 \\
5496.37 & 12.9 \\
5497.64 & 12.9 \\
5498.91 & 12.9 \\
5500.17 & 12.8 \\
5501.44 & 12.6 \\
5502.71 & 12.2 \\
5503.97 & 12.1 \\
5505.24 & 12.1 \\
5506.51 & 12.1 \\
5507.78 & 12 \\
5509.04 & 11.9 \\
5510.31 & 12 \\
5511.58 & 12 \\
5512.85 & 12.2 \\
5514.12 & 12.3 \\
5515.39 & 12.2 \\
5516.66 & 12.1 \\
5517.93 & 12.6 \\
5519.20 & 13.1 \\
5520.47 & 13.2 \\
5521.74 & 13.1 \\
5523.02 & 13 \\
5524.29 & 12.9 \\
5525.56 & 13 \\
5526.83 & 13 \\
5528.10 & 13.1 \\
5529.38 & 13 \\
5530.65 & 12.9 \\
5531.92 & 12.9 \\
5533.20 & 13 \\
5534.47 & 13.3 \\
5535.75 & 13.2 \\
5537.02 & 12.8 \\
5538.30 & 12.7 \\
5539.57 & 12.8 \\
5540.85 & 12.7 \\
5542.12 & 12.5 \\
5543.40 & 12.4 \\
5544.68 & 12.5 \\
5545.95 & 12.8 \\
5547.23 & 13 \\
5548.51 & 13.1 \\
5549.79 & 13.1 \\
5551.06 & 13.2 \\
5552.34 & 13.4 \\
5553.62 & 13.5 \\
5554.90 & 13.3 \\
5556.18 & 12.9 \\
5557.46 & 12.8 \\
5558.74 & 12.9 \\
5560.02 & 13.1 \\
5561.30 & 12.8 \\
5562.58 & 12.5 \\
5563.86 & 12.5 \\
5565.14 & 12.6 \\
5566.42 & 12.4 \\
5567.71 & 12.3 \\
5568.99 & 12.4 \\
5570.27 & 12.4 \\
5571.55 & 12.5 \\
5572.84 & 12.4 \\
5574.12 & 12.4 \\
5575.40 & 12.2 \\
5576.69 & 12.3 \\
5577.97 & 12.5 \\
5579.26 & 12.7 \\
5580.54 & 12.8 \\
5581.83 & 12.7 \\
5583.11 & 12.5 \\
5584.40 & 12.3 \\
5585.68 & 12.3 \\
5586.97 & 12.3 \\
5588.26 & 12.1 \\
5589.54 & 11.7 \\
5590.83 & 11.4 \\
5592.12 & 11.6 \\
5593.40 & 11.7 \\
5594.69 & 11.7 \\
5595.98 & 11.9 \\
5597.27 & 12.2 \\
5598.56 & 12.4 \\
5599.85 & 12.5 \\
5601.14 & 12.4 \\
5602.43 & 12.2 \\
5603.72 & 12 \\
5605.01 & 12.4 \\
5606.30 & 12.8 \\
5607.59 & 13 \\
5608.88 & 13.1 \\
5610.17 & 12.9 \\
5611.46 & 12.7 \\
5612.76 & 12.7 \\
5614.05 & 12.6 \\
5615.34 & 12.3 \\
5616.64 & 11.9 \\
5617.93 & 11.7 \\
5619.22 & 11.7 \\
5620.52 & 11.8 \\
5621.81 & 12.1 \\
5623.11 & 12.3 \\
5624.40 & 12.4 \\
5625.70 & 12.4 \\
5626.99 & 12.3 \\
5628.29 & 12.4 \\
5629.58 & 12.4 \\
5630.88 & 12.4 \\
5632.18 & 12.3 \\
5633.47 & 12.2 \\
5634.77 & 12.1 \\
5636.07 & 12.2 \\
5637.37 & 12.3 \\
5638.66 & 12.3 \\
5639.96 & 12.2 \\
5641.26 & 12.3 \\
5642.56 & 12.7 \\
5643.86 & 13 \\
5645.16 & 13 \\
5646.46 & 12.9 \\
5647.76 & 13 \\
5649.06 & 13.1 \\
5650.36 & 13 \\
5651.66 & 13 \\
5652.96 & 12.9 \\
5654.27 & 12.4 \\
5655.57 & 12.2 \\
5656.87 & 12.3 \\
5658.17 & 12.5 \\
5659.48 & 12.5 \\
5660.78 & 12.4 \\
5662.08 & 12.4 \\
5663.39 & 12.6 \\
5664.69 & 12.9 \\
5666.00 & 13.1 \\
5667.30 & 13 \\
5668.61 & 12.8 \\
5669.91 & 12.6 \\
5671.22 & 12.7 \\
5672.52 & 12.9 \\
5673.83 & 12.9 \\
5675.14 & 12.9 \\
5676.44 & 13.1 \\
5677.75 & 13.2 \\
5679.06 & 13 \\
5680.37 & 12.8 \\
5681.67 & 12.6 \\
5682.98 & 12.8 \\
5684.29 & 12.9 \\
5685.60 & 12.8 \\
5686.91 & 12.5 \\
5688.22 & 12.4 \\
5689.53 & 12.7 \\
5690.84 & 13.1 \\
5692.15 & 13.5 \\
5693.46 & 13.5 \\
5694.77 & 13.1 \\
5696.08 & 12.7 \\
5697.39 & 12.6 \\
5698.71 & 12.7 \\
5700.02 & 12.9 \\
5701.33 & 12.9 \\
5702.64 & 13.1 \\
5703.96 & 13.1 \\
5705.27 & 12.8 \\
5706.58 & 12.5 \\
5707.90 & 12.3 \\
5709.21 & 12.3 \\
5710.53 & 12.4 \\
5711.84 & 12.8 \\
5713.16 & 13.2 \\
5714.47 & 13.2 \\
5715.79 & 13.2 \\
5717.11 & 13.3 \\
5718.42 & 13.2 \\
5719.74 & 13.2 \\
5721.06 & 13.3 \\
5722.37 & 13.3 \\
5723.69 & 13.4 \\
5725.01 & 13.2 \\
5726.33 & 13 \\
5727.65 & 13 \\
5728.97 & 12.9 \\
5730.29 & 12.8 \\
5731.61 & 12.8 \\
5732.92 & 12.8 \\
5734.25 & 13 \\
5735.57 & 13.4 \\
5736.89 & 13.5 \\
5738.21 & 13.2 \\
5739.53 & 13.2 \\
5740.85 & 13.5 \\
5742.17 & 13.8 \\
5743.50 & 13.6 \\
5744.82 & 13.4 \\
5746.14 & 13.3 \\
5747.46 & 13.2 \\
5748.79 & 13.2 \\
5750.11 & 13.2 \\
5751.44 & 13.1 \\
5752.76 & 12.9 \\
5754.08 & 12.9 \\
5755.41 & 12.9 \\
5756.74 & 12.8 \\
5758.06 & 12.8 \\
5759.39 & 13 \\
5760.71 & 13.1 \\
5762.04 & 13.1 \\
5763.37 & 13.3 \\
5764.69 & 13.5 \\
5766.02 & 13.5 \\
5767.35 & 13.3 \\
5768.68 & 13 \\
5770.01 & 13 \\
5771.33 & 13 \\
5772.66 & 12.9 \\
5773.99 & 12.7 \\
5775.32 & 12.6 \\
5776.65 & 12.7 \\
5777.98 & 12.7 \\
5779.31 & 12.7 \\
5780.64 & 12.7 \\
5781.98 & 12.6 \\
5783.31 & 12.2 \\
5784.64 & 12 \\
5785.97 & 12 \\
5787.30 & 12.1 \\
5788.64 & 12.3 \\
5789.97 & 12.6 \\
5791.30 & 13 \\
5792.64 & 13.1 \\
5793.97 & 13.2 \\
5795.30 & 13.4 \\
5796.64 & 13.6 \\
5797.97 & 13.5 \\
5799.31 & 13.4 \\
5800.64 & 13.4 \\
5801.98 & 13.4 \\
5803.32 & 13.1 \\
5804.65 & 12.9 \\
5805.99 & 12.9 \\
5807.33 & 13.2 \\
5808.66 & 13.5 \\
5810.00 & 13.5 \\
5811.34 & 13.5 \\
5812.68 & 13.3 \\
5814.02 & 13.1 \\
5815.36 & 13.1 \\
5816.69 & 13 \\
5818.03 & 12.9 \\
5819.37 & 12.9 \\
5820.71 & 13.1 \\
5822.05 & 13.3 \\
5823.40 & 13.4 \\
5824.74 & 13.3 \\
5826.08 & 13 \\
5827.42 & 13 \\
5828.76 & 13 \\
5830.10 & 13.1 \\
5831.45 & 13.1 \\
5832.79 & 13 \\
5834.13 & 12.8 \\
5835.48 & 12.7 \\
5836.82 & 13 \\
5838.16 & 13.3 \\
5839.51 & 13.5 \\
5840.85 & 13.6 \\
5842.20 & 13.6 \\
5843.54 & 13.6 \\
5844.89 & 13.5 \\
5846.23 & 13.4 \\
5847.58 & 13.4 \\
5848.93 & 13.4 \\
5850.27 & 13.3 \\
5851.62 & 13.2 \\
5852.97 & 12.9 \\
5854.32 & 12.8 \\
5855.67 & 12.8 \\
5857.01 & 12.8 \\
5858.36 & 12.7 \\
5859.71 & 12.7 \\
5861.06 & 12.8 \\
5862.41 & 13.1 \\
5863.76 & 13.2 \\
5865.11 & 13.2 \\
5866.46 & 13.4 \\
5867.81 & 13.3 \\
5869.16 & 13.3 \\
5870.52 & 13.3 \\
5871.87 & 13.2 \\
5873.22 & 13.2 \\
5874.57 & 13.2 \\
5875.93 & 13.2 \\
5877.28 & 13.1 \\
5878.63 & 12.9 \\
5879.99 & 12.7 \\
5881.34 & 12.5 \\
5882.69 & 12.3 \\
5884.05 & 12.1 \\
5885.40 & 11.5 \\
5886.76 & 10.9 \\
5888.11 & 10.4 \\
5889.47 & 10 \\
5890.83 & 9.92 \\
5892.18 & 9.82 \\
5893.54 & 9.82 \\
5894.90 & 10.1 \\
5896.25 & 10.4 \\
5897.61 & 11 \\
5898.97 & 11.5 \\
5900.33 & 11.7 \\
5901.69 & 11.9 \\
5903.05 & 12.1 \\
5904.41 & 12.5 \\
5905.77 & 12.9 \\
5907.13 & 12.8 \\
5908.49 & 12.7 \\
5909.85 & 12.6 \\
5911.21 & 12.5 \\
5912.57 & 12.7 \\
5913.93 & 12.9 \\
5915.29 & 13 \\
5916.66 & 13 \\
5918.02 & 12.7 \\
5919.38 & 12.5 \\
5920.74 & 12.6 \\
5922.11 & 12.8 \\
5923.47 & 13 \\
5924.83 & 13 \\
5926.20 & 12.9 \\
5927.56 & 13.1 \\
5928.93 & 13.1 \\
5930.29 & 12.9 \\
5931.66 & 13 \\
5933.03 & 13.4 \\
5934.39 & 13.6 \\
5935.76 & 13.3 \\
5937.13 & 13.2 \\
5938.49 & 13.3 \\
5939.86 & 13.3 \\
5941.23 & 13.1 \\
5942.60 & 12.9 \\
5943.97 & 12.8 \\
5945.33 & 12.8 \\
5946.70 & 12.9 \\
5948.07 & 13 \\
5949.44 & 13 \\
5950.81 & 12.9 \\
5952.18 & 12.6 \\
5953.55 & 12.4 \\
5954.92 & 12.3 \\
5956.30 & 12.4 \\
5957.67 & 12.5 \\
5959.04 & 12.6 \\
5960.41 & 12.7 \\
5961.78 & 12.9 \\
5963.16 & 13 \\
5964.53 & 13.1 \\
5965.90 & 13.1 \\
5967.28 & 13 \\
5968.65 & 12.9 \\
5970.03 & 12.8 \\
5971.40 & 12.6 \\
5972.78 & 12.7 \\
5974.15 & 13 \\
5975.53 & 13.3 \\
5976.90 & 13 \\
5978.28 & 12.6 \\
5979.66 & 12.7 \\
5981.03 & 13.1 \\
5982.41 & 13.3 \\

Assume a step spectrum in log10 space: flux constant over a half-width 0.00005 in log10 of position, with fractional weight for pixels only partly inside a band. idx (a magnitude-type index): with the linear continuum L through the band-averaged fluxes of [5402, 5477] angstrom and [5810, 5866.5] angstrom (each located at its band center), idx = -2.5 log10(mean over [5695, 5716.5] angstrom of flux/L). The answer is 0.01 mag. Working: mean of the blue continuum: 12.4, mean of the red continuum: 13.1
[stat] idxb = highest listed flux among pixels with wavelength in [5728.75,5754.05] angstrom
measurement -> 13.8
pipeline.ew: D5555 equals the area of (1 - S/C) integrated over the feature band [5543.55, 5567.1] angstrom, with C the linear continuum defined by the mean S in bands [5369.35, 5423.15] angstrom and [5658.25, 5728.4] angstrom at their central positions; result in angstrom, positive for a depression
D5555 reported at -0.3 angstrom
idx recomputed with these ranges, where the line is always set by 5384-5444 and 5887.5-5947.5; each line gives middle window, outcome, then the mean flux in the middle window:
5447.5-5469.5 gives 0.043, 12.1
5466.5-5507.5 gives 0.034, 12.2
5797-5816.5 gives -0.074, 13.3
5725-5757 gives -0.060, 13.1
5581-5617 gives 0.020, 12.3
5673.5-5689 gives -0.030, 12.8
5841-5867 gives -0.067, 13.2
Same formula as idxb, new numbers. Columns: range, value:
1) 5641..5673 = 13.1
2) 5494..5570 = 13.5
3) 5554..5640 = 13.3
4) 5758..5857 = 13.6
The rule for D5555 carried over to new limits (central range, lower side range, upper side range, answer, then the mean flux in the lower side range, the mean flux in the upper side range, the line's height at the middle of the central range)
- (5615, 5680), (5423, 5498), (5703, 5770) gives 1.6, 12.4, 13.1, 12.9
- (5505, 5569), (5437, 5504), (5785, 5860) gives -1.4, 12.3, 13.1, 12.5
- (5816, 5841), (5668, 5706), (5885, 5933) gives -1.5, 12.9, 12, 12.3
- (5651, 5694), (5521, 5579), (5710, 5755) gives 0.9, 12.8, 13.2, 13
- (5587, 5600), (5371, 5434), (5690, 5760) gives 1.0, 12.6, 13.1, 12.9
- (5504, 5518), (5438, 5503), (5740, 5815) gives 0.3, 12.3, 13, 12.4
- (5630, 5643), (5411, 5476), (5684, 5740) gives 0.5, 12.5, 13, 12.8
